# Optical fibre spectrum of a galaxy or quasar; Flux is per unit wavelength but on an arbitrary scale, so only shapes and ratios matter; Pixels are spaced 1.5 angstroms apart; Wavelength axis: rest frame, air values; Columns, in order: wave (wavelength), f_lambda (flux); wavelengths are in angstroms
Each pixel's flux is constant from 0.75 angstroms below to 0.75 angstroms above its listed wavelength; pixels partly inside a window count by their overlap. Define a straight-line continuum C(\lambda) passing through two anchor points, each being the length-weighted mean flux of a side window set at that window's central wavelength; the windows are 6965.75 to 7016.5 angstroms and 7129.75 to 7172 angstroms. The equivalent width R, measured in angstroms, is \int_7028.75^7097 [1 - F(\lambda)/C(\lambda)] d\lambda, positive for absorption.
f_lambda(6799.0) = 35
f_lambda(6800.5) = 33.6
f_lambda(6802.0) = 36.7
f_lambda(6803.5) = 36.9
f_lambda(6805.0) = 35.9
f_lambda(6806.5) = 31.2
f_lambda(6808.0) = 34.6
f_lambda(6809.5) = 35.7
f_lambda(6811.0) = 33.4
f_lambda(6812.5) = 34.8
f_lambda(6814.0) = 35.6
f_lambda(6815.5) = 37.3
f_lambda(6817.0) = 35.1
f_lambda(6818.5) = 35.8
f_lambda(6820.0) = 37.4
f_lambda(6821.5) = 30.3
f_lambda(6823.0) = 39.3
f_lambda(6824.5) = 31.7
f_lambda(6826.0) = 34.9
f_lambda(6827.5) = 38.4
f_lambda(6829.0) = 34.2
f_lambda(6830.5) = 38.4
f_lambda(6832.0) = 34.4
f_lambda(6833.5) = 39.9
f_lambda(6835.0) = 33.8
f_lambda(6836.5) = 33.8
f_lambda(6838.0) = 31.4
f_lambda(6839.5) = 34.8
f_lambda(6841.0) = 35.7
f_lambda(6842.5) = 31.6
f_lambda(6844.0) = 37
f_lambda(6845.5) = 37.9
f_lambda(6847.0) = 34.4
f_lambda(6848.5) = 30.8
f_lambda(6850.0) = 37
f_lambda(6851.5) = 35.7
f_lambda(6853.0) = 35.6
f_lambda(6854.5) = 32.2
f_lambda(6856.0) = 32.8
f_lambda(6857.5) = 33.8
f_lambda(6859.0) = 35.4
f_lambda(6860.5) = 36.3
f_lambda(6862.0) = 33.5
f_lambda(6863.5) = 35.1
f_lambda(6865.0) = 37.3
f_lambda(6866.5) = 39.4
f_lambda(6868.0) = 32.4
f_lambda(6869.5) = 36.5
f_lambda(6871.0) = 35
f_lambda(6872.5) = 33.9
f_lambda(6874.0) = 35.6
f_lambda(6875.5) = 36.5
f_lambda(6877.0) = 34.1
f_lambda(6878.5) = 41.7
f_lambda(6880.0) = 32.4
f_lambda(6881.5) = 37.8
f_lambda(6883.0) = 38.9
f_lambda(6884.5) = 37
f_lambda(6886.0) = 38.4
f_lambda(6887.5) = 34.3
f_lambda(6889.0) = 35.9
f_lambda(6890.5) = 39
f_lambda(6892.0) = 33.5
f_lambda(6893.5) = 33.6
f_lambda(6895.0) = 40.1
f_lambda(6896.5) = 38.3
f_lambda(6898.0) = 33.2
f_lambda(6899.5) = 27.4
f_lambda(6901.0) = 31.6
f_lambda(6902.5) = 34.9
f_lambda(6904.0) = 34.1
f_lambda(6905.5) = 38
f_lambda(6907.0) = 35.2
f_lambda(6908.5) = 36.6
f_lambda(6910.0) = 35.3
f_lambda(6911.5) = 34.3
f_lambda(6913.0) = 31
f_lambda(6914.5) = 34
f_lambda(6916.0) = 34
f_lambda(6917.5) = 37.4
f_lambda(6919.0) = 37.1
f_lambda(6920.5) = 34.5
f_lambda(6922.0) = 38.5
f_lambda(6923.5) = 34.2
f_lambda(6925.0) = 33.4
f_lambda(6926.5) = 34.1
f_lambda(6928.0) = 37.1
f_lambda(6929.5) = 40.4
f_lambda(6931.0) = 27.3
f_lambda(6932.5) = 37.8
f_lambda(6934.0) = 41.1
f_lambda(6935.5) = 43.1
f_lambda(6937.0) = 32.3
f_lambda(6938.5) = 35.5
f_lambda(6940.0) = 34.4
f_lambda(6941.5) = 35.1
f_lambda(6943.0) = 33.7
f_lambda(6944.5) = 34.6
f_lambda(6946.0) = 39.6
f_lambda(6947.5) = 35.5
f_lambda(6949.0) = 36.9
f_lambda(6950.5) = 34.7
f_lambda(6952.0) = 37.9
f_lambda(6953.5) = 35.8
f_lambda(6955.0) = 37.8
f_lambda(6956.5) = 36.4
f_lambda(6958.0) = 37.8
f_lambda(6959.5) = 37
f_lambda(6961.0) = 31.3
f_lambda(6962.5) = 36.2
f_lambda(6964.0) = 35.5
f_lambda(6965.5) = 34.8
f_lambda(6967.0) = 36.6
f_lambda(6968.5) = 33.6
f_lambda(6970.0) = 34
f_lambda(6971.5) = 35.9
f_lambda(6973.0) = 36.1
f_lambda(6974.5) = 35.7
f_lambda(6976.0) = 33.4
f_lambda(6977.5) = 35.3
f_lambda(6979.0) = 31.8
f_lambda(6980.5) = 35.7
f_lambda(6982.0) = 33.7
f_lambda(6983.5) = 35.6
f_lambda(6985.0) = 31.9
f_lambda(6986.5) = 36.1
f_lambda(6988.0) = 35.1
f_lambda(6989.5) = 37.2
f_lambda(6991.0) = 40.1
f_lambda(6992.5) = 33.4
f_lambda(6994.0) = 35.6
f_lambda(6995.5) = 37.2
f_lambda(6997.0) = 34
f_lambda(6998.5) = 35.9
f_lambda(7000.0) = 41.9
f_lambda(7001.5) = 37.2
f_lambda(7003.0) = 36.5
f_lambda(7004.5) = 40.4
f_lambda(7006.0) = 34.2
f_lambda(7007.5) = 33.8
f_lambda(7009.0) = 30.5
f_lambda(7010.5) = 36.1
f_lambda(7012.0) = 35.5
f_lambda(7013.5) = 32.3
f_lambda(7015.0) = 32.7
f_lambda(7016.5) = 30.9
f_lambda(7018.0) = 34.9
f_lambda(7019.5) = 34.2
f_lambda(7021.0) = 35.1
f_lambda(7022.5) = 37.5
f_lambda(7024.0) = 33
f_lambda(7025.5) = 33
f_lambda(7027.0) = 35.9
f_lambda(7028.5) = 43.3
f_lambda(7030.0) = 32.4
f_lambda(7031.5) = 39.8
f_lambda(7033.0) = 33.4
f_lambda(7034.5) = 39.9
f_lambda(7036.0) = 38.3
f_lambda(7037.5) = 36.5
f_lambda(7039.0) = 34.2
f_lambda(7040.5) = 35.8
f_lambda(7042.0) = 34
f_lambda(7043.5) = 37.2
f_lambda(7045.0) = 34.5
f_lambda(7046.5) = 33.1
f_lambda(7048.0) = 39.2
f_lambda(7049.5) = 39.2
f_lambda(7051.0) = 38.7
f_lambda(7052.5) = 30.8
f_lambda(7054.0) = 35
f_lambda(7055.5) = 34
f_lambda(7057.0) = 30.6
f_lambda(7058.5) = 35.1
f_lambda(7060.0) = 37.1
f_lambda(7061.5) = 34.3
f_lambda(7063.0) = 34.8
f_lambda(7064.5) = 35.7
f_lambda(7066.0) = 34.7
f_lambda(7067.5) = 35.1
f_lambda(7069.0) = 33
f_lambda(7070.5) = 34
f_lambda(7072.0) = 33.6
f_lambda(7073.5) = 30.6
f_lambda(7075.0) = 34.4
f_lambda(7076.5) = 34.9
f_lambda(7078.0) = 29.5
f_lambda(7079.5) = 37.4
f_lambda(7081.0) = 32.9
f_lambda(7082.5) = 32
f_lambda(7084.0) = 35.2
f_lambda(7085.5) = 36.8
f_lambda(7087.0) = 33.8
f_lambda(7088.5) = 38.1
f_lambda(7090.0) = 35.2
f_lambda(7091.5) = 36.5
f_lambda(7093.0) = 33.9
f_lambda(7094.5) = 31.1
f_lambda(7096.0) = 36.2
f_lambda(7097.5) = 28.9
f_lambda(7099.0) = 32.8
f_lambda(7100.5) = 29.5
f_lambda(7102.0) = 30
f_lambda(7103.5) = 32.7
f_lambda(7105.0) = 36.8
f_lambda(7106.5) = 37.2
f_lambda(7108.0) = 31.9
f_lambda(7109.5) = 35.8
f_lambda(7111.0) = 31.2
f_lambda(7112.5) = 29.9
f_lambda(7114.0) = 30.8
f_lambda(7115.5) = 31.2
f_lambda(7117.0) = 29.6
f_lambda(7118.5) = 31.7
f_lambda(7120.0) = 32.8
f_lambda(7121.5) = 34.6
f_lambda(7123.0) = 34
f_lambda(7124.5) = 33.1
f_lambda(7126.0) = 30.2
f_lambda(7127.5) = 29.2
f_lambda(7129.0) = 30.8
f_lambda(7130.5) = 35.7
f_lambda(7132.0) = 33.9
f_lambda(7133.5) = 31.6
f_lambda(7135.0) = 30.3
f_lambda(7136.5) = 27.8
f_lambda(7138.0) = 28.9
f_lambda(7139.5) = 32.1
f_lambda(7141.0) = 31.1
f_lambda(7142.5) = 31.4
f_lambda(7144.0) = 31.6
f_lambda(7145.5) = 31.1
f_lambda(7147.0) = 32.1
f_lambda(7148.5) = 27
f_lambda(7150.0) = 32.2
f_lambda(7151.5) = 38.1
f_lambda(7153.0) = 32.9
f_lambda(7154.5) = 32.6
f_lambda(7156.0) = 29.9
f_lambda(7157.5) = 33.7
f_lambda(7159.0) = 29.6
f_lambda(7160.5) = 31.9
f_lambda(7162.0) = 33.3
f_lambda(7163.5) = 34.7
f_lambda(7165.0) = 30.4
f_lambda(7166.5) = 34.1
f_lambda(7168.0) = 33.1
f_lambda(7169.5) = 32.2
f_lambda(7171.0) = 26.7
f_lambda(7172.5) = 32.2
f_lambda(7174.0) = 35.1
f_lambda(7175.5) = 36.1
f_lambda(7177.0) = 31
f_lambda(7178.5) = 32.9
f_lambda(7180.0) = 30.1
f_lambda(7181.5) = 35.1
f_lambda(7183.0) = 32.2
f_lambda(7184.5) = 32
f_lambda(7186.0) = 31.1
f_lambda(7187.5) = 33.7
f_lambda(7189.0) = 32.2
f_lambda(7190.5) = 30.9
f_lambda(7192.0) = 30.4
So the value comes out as -2.6 angstroms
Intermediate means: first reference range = 35.2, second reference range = 31.8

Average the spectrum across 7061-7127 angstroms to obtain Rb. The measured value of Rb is 33.4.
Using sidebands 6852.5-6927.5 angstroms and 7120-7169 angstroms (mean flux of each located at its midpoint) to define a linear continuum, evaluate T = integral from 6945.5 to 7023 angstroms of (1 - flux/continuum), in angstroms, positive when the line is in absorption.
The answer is -3.14 angstroms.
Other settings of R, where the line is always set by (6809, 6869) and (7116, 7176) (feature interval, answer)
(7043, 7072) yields -1.88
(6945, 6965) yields -1.40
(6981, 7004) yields -1.78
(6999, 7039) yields -2.94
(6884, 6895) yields -0.52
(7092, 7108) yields -0.24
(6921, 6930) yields -0.50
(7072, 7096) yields -1.18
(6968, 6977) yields -0.29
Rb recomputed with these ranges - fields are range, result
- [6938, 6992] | 35.5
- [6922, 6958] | 36.1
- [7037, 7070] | 35.1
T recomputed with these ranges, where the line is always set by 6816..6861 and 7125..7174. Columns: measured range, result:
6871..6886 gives -0.8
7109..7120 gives 0.2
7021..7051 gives -3.1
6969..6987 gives -0.6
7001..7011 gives -0.7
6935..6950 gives -0.9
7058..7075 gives -0.9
